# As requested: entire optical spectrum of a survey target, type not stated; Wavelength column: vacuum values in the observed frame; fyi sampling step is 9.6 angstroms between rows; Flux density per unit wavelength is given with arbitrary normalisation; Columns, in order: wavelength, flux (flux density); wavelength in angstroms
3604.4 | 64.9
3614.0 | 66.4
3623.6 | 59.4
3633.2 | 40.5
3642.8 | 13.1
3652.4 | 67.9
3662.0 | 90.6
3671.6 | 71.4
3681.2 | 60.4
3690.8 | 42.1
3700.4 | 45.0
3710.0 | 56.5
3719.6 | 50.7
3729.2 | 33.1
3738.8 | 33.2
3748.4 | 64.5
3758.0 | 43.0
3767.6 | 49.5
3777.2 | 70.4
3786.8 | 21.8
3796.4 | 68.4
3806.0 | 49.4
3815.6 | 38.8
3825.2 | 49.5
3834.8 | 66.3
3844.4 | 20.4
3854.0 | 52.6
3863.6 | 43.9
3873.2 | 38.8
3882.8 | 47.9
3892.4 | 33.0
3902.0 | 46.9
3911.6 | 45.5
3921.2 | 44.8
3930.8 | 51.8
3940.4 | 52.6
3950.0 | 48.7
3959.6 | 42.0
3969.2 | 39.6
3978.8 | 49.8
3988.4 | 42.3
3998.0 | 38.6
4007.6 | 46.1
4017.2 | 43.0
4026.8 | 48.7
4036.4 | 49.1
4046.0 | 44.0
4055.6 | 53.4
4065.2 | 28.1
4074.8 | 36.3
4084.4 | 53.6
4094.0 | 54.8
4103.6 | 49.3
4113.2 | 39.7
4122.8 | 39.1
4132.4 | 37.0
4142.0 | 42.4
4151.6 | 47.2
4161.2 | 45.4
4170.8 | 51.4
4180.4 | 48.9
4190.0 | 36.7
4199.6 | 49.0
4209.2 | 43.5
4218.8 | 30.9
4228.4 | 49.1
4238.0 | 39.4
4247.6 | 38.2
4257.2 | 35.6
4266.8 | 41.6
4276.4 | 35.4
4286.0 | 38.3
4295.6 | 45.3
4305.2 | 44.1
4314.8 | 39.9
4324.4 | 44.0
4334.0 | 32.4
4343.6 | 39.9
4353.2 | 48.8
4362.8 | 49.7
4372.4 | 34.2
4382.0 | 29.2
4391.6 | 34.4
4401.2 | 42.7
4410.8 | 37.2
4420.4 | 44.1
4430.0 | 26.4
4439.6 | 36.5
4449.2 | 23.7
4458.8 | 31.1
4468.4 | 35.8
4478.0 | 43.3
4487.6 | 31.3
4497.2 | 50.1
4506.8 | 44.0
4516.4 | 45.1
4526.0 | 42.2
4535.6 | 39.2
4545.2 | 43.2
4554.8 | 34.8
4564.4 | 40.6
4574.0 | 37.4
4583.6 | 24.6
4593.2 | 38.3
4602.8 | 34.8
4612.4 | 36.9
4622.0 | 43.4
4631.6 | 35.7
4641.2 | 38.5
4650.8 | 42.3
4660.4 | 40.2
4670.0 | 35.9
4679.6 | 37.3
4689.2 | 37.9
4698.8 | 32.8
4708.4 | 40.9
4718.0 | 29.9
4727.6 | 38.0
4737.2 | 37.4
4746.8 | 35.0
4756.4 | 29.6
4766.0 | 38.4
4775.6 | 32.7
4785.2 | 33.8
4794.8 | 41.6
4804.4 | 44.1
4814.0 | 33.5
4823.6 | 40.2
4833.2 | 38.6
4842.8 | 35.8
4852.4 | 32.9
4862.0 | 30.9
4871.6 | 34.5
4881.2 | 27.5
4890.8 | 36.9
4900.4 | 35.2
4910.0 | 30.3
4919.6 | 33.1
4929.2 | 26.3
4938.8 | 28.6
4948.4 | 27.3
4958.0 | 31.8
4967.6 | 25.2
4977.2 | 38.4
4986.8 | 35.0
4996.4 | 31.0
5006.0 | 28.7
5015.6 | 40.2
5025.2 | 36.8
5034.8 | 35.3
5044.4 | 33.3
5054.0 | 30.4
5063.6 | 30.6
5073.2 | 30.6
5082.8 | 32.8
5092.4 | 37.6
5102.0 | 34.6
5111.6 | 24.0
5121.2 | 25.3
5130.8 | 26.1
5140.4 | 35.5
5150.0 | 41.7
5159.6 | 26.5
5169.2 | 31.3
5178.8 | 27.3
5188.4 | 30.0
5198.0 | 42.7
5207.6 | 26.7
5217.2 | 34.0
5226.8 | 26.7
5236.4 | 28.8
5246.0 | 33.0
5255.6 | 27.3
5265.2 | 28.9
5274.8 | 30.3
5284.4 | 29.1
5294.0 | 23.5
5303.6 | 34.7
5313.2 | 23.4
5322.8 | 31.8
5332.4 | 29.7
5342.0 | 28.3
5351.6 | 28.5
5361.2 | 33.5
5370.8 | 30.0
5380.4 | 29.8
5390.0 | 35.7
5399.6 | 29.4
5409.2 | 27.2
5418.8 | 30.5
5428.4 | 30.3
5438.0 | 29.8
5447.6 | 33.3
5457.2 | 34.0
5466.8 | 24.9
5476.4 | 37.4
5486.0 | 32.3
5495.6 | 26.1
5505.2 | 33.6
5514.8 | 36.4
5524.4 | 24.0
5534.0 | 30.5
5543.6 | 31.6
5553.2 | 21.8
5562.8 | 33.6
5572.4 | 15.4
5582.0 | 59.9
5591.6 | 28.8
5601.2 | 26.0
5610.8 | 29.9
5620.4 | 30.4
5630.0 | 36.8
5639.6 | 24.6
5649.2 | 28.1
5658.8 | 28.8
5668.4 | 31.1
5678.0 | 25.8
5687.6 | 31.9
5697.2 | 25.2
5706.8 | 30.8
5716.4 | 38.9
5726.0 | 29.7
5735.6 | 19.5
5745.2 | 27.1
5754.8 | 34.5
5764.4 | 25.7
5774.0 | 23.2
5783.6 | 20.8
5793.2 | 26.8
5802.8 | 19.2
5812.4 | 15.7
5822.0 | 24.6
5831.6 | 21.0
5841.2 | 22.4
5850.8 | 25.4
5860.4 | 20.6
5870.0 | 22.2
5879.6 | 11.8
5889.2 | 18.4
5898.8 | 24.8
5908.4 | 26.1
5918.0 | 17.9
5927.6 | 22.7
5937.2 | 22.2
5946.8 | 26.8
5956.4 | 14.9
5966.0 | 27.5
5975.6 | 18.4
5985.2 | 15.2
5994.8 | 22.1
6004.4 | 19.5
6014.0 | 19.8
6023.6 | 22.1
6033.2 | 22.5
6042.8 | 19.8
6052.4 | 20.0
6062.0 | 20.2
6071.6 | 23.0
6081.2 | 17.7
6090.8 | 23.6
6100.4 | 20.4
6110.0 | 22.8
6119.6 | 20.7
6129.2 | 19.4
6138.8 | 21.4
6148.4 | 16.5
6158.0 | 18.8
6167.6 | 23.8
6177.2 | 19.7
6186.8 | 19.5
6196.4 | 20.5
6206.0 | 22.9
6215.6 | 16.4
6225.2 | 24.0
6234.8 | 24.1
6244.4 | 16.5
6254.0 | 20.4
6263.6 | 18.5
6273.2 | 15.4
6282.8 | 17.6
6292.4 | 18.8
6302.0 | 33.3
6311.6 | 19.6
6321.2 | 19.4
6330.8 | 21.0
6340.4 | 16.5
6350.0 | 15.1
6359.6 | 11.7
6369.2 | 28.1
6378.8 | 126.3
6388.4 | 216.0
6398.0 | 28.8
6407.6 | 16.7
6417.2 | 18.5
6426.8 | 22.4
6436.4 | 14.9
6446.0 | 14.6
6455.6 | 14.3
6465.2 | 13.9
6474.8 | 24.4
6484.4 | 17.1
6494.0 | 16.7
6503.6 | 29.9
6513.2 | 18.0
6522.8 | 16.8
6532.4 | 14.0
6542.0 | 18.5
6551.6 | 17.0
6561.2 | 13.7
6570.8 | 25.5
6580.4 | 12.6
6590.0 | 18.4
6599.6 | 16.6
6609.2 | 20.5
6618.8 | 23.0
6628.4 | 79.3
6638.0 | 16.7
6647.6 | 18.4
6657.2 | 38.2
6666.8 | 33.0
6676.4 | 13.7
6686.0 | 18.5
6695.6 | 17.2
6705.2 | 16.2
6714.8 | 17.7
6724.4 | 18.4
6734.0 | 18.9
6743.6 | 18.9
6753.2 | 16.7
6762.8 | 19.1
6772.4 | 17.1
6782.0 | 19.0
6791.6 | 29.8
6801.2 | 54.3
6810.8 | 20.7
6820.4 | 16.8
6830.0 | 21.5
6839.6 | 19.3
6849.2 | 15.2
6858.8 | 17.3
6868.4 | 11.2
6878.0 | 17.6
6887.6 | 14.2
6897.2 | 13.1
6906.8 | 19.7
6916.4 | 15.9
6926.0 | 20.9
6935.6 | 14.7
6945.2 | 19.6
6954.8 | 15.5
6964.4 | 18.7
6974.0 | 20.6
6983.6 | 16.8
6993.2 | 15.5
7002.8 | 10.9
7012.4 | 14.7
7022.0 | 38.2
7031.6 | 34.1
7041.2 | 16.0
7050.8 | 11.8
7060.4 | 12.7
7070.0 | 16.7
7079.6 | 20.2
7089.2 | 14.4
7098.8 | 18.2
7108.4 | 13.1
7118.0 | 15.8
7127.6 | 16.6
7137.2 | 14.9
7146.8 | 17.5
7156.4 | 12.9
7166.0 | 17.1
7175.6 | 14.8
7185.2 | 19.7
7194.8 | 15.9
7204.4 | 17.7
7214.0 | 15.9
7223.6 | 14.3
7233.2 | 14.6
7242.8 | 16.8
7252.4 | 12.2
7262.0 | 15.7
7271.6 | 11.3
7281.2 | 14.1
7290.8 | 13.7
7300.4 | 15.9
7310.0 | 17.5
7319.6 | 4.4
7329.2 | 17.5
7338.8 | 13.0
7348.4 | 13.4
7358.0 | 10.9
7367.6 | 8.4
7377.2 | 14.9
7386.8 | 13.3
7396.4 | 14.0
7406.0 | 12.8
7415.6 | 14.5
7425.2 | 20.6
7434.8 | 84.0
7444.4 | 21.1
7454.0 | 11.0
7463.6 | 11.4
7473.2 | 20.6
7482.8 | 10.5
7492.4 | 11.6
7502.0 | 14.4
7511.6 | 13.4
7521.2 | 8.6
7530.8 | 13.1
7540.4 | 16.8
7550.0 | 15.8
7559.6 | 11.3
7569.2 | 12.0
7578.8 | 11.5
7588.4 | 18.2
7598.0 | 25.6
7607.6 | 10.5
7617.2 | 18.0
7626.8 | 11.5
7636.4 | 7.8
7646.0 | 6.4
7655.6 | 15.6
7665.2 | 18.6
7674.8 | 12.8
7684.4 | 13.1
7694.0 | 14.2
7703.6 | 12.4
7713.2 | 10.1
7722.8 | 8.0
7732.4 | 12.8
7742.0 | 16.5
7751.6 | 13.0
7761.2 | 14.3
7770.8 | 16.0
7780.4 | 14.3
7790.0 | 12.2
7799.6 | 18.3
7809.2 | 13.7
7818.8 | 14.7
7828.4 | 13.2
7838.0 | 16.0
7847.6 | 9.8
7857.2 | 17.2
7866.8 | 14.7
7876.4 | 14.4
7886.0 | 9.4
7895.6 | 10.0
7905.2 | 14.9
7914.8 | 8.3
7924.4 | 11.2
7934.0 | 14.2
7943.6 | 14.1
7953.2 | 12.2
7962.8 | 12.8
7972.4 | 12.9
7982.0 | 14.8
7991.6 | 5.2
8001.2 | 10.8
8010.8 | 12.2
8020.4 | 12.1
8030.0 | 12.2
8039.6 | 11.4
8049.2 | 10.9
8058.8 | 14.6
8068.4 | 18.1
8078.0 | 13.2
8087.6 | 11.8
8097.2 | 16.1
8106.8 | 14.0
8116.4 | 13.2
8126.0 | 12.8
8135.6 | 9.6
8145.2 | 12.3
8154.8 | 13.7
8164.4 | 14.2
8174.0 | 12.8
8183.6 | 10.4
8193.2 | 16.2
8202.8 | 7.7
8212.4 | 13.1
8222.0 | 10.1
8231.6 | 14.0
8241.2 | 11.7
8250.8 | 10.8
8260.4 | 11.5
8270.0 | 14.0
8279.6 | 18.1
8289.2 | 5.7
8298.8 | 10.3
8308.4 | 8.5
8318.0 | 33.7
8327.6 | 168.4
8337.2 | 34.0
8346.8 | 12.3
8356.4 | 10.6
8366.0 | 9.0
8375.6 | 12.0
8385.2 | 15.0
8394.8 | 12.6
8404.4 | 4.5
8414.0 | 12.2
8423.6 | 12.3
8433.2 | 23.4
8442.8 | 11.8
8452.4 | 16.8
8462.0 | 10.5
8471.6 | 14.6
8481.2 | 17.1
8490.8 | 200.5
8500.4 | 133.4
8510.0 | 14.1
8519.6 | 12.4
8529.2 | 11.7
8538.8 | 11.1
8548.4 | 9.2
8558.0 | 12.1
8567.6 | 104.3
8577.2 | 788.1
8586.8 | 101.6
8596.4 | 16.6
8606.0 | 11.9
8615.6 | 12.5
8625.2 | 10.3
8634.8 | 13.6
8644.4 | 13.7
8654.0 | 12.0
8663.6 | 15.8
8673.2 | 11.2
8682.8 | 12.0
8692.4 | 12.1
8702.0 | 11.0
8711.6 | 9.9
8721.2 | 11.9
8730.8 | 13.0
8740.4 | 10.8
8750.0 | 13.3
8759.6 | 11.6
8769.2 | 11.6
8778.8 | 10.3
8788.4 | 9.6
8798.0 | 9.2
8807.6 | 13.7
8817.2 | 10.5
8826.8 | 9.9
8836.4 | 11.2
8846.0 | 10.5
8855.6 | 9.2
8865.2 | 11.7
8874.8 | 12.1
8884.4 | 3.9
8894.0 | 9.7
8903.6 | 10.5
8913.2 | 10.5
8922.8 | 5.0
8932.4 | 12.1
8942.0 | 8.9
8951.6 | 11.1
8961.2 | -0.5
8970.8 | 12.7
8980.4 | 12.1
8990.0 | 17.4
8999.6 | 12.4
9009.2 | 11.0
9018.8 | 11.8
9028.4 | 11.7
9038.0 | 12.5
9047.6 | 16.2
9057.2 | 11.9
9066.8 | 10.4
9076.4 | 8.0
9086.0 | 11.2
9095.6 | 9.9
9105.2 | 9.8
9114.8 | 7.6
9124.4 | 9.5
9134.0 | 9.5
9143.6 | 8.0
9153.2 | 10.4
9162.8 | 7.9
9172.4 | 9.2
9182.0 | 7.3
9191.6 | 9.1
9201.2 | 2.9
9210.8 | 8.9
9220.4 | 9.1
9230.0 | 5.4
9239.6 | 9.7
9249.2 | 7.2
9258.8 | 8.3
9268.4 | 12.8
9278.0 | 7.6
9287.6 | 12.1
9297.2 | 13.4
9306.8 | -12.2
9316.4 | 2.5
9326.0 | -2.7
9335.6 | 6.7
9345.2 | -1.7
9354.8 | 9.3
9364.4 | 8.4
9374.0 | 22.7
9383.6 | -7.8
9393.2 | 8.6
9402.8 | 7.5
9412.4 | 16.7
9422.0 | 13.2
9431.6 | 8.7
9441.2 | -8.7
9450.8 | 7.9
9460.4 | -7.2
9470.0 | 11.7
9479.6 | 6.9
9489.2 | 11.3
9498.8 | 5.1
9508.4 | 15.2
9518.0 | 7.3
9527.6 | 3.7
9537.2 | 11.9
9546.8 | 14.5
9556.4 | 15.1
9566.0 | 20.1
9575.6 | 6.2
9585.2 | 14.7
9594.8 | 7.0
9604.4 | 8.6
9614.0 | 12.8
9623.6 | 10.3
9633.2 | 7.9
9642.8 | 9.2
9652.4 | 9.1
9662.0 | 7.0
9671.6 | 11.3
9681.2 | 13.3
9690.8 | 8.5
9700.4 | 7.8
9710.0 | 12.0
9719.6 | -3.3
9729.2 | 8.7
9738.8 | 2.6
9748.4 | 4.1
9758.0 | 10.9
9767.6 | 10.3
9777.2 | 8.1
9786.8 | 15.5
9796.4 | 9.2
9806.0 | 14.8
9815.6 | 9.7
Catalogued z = 0.71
